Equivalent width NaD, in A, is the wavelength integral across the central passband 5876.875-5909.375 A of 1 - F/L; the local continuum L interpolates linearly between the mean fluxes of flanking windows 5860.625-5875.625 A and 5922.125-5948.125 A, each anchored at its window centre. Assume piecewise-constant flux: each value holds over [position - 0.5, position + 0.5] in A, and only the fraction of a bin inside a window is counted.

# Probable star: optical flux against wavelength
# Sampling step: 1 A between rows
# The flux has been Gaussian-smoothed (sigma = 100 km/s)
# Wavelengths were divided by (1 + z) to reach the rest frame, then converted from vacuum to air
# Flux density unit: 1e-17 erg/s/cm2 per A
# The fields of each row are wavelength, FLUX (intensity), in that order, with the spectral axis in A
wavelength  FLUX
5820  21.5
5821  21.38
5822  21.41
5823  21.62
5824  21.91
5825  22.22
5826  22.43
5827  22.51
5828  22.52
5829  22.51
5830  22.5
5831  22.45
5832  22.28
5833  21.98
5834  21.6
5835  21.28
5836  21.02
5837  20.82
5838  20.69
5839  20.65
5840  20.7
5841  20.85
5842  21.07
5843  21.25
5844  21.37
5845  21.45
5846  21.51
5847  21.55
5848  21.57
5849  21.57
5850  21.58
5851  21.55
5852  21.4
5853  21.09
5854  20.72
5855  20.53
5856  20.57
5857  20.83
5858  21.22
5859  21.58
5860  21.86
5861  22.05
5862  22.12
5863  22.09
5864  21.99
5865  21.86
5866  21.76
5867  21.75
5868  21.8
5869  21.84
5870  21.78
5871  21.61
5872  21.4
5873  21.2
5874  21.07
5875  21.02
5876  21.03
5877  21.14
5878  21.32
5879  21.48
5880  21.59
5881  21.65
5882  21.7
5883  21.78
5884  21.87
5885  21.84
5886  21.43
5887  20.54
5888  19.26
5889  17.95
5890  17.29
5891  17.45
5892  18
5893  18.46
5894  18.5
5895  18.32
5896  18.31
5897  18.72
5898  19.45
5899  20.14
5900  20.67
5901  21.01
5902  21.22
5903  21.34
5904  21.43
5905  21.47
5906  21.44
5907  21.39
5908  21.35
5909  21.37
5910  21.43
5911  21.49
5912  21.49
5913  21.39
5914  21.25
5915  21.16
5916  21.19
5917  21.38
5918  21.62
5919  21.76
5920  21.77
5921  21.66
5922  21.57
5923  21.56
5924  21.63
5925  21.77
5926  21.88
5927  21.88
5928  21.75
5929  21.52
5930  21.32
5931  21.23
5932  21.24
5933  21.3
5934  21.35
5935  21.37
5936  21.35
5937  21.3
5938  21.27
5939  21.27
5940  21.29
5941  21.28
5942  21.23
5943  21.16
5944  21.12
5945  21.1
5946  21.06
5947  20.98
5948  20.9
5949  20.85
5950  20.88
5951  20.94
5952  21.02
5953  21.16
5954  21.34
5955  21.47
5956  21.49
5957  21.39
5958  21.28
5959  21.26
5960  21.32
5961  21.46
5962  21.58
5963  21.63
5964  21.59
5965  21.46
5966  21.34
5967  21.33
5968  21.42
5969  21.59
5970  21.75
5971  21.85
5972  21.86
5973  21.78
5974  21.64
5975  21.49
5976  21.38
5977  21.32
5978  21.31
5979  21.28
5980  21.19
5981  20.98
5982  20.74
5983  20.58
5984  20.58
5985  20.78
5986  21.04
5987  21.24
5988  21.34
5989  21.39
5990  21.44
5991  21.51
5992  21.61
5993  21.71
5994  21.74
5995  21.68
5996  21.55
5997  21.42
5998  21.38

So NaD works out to 1.9 A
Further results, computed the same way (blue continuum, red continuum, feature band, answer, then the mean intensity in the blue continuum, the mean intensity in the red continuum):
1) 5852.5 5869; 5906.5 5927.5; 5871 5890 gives 0.46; 21.5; 21.5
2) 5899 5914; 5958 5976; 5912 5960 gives 0.14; 21.3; 21.5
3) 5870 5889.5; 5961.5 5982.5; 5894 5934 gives 0.28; 21.1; 21.5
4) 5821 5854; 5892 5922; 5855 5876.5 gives -0.29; 21.6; 20.7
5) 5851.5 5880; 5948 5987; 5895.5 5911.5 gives 0.46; 21.4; 21.3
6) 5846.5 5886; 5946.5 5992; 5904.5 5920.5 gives -0.02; 21.5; 21.3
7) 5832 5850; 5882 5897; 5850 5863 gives -0.42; 21.3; 19.4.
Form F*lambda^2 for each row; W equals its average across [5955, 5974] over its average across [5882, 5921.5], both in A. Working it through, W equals 1.07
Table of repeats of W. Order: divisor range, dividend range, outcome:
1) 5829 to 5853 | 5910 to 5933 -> 1.03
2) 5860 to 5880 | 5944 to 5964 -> 1.01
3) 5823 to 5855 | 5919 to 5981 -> 1.03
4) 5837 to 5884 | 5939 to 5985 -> 1.03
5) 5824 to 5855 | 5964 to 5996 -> 1.04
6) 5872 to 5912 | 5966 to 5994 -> 1.07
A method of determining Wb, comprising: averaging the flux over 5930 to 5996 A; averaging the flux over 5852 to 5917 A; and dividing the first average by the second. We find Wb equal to 1.02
